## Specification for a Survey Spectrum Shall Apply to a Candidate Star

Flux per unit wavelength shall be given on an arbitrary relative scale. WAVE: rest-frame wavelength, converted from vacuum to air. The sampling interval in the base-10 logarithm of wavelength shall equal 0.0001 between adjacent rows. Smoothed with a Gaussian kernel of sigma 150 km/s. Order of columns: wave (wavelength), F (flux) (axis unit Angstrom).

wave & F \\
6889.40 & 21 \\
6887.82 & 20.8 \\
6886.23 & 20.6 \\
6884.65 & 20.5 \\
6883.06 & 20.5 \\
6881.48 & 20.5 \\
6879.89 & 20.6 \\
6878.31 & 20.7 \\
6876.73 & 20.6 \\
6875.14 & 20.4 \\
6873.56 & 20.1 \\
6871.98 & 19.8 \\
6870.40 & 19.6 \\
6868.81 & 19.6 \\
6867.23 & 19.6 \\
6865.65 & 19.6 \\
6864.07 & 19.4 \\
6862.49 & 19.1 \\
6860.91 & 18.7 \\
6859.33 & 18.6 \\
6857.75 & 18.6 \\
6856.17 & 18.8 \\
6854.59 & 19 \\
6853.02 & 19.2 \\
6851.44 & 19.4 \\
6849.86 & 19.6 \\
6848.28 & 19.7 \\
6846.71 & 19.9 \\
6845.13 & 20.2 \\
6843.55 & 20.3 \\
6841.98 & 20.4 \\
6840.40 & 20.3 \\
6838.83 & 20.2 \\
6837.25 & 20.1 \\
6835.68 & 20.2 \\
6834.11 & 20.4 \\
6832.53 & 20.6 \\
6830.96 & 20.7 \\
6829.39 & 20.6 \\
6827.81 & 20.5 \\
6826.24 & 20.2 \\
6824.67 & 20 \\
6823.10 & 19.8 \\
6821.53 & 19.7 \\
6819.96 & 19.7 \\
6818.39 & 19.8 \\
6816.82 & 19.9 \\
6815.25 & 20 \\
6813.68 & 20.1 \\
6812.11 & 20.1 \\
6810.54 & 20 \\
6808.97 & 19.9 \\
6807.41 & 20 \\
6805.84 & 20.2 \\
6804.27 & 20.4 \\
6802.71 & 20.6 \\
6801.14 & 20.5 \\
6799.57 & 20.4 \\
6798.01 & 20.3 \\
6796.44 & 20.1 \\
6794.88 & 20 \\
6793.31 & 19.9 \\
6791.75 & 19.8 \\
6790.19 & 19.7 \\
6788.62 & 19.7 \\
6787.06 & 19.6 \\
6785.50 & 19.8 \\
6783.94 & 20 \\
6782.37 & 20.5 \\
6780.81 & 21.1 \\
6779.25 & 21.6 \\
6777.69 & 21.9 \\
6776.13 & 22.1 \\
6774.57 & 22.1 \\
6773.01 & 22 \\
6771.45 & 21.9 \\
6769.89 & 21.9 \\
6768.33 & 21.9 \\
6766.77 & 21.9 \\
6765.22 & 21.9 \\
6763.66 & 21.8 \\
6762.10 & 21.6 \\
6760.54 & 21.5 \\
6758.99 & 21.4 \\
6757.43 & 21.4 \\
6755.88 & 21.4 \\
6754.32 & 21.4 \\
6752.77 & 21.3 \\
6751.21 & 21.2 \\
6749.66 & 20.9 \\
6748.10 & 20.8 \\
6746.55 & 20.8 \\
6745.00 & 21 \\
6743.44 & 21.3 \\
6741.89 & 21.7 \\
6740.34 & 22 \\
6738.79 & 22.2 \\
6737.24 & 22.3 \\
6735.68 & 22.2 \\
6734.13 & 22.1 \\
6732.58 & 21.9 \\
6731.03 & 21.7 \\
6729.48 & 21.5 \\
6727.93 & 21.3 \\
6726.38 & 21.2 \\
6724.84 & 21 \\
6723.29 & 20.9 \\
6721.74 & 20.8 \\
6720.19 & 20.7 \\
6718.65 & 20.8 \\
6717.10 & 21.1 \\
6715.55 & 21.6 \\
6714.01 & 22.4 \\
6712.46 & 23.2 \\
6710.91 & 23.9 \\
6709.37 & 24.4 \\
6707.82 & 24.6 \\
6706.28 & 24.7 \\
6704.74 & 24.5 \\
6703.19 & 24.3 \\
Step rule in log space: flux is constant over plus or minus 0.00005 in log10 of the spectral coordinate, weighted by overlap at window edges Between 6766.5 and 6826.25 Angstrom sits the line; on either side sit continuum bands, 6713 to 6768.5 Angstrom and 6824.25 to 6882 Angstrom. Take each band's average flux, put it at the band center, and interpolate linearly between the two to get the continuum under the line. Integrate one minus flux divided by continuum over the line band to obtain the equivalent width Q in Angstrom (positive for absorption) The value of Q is 0.6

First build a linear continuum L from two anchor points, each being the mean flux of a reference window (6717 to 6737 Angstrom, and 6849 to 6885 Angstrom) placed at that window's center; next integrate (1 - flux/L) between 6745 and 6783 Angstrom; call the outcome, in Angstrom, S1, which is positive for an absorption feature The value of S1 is -1.1 Angstrom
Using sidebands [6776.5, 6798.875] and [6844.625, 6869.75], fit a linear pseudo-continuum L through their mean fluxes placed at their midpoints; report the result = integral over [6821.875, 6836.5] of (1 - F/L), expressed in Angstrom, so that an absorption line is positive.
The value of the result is -0.4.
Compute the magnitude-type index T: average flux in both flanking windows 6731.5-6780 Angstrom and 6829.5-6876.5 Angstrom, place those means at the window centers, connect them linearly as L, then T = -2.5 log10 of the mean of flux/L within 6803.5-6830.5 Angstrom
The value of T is 0.02 mag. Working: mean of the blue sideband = 21.7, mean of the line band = 20.1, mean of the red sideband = 19.7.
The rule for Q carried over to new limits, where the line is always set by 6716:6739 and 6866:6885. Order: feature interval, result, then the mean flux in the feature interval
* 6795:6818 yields 0.7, 20.2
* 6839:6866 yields 1.2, 19.5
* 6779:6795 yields 0.6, 20.1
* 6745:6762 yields 0.0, 21.2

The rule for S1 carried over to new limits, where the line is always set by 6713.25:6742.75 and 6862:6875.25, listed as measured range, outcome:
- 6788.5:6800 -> 0.4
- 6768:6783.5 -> -0.5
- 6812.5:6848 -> 0.0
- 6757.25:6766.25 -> -0.2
